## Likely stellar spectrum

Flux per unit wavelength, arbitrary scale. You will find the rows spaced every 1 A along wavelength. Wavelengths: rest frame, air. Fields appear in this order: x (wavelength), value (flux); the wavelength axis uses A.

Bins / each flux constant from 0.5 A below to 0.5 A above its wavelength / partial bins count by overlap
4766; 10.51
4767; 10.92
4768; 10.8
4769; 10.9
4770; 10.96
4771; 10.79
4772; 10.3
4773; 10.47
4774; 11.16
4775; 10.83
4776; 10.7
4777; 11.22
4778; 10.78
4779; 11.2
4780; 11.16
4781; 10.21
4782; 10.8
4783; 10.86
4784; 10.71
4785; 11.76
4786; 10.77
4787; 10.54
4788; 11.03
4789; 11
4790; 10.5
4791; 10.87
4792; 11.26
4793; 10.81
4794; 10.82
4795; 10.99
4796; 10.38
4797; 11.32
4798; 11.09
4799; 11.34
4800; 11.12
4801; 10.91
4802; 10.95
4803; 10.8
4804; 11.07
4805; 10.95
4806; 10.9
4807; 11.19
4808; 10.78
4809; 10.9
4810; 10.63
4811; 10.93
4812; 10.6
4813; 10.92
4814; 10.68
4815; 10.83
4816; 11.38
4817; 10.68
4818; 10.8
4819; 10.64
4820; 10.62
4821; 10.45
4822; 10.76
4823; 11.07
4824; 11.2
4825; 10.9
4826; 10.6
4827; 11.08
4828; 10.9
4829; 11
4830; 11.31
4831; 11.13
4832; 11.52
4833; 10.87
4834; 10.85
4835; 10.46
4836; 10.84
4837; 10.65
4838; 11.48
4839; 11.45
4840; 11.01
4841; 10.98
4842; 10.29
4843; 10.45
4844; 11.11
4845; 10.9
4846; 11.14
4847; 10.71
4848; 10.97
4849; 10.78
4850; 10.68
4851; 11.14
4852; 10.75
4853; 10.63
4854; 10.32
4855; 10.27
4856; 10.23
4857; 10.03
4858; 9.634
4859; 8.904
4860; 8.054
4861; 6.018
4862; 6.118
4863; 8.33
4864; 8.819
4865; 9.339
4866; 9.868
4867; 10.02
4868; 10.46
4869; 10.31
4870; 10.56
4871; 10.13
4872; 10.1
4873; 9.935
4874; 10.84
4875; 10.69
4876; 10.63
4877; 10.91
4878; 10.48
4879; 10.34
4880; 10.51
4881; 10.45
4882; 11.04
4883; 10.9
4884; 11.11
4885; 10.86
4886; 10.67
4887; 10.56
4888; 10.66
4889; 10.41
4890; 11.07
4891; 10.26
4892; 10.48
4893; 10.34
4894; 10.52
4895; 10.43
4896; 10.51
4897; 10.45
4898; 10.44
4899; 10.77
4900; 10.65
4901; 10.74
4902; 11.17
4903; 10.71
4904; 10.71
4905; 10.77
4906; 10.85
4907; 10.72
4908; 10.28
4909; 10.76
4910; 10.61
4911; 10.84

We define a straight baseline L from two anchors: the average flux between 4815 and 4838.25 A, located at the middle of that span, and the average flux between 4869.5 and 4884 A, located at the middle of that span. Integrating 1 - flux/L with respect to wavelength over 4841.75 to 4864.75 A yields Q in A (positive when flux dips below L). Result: 1.93 A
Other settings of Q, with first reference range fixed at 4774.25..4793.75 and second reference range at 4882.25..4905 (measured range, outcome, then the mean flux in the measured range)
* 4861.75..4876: 1.25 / 9.78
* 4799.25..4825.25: -0.09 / 10.9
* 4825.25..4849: -0.34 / 10.9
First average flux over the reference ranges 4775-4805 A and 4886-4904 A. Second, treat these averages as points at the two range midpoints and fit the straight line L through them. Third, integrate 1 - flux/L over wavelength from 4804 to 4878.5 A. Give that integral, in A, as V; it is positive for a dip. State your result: 2.1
